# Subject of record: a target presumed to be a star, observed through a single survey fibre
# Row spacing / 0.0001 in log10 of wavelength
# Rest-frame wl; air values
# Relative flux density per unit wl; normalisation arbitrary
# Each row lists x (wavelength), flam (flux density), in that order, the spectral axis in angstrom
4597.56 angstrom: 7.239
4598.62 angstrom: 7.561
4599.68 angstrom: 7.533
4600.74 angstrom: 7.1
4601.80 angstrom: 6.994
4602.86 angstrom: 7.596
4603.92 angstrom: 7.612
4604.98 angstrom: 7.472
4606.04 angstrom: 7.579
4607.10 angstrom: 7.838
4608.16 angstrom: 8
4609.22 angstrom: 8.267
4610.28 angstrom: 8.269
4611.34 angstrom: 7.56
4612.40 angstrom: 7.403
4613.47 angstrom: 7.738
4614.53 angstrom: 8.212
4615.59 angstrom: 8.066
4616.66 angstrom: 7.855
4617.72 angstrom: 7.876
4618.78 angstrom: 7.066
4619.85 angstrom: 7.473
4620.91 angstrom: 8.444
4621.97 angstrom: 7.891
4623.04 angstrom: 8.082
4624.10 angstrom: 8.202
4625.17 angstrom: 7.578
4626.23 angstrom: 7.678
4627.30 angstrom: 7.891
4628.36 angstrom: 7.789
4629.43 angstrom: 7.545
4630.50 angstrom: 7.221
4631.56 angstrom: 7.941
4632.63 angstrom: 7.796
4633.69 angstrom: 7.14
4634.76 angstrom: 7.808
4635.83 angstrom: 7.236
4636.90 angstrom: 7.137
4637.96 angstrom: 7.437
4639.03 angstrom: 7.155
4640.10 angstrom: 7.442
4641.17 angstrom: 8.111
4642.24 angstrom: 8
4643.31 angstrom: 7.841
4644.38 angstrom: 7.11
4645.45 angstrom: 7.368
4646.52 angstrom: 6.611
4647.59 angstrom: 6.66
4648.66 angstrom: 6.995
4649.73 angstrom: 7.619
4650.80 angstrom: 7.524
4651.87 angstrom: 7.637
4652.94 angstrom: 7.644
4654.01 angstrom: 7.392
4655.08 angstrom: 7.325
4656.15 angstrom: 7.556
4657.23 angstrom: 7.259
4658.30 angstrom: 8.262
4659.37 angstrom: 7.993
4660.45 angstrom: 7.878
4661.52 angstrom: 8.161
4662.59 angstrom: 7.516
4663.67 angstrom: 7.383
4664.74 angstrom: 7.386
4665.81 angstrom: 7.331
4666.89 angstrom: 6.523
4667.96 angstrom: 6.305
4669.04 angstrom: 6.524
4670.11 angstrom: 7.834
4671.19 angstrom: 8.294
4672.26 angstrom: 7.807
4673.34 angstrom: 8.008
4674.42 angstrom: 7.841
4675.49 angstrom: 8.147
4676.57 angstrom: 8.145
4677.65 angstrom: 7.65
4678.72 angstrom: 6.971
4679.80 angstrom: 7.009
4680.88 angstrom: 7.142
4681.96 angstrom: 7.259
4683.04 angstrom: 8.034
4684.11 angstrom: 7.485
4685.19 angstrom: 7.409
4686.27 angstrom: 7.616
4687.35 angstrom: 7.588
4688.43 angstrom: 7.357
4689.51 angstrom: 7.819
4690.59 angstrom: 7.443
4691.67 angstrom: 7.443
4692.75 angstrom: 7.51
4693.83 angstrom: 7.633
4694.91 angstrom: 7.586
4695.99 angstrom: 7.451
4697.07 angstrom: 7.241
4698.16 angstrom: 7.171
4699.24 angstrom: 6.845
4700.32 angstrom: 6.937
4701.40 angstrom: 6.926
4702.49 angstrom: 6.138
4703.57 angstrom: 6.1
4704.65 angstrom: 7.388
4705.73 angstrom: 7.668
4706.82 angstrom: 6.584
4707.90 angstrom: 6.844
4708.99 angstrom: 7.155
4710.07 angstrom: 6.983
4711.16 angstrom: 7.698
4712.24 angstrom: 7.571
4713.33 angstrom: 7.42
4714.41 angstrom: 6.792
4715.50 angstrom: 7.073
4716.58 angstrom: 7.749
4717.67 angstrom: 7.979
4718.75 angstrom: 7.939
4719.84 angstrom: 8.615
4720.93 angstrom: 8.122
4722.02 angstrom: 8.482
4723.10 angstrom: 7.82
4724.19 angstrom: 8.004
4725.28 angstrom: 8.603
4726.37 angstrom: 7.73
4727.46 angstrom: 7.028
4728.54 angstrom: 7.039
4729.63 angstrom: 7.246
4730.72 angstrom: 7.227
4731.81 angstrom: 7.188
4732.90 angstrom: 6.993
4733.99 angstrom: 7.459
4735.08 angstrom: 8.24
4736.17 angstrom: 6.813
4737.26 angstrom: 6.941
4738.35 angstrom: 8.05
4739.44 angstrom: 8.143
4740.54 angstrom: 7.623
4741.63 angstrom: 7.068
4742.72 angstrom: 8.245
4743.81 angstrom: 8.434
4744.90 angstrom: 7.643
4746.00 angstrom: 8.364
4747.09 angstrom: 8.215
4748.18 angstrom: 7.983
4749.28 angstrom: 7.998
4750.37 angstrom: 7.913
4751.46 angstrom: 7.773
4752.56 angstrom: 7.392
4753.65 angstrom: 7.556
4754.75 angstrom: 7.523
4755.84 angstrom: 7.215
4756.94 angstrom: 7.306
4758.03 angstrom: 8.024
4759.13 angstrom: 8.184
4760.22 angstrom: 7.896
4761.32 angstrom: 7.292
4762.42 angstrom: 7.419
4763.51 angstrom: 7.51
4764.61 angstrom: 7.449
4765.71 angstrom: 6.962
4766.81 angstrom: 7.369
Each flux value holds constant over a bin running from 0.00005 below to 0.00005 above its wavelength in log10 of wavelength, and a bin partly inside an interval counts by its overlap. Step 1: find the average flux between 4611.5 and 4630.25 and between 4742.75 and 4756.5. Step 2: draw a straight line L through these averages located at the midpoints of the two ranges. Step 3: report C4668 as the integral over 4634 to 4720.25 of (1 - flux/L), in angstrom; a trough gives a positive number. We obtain 4.4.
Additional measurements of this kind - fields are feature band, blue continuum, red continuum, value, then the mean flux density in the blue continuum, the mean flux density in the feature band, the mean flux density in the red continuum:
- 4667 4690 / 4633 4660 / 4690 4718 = -0.64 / 7.45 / 7.52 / 7.2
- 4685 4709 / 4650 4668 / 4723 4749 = 1.20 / 7.51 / 7.21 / 7.67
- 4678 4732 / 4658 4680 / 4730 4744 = 1.10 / 7.57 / 7.4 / 7.54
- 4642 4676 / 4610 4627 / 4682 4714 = 0.27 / 7.83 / 7.49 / 7.28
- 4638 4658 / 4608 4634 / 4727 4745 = 0.82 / 7.8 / 7.41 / 7.5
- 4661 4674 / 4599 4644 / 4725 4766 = 0.40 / 7.68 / 7.42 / 7.62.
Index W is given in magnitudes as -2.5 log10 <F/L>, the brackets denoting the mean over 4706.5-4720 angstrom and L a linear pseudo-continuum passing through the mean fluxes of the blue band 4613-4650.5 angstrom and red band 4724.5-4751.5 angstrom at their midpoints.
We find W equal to 0.04 mag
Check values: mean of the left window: 7.6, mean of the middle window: 7.4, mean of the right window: 7.68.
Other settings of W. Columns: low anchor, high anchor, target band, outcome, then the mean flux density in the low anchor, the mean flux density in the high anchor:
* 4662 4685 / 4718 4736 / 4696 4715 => 0.09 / 7.46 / 7.72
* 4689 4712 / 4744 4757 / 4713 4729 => -0.05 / 7.17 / 7.77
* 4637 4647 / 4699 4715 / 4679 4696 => -0.05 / 7.44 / 7.01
